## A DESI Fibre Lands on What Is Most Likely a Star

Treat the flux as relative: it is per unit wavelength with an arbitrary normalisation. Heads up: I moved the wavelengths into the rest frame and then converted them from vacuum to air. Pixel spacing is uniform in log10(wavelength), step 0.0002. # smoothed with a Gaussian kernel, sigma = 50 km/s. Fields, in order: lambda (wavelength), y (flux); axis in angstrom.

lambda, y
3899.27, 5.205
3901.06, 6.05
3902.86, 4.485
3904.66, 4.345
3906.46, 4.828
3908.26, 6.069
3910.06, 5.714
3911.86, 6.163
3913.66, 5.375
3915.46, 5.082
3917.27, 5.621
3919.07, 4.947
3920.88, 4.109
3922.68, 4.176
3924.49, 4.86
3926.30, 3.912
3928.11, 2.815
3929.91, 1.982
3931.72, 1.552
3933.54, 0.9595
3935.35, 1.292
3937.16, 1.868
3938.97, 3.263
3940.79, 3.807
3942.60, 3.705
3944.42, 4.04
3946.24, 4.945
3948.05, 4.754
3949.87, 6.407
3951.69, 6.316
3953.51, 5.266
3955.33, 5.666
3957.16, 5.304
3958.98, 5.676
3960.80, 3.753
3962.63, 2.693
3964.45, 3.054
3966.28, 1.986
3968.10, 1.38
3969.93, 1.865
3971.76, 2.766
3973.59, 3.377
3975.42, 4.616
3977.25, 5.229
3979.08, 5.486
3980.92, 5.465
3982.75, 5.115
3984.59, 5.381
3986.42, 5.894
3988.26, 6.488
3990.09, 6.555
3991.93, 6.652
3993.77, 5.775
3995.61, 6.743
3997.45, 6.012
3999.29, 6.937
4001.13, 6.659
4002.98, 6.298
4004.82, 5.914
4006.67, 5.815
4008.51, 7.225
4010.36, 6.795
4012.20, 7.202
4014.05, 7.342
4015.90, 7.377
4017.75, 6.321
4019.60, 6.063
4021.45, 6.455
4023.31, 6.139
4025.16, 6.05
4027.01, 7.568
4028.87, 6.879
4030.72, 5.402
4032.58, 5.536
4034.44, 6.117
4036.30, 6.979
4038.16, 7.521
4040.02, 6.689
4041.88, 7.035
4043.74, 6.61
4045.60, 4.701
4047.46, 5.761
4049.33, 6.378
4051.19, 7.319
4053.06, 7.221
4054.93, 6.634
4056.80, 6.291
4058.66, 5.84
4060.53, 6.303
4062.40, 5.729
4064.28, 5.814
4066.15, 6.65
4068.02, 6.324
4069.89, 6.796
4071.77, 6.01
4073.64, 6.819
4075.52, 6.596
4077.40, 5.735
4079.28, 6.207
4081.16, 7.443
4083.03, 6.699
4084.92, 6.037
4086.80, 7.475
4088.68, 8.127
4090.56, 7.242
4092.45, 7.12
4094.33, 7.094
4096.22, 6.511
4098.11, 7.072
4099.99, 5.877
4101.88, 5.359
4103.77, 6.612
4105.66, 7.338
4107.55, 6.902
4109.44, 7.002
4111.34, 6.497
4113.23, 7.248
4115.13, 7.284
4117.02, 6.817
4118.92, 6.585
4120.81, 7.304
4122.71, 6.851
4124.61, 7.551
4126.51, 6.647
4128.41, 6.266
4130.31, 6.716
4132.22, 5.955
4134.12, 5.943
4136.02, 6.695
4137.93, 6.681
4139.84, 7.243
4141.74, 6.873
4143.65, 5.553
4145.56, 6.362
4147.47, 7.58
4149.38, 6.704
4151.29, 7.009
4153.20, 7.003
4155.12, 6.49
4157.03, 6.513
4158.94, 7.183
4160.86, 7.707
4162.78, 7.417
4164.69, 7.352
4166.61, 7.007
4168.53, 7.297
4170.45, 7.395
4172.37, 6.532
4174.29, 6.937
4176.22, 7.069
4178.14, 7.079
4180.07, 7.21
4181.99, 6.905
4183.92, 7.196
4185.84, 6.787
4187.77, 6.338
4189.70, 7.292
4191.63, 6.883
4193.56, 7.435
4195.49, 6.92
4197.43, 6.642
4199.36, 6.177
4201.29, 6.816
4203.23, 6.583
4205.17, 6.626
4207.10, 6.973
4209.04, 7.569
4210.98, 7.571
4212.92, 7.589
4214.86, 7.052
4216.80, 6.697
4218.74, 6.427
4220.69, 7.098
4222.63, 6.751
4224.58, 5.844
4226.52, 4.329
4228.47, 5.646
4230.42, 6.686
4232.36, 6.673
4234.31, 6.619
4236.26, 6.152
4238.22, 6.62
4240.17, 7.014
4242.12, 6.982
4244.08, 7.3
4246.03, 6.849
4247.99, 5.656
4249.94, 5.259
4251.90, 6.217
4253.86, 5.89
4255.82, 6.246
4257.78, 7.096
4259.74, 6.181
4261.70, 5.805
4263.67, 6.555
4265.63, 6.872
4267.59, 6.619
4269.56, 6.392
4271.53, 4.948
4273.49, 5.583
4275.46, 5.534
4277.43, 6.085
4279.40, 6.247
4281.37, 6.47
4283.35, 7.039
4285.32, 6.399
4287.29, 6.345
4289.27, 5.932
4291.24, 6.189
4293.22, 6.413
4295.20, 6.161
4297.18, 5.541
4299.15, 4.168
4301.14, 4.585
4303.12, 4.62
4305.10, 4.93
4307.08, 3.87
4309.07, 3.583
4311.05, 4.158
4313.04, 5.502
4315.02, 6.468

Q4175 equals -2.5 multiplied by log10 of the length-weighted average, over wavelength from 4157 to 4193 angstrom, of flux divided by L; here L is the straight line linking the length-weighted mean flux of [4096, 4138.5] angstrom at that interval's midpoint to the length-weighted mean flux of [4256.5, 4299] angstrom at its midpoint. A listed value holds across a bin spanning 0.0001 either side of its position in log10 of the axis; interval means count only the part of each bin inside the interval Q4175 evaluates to -0.09 mag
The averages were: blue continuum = 6.69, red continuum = 6.17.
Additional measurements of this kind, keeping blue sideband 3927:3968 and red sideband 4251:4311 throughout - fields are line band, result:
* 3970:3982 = -0.13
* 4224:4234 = -0.08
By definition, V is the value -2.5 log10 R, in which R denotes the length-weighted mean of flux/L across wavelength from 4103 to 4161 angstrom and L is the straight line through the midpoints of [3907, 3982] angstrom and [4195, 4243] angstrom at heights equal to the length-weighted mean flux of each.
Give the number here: -0.168 mag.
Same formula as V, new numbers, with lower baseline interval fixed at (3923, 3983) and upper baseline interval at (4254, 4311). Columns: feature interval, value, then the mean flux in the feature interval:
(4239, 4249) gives -0.22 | 6.76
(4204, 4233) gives -0.23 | 6.63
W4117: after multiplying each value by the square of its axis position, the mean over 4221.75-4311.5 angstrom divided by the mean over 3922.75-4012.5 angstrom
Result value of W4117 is 1.5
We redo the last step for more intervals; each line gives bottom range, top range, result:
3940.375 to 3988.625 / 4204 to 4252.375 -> 1.68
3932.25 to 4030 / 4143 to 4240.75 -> 1.46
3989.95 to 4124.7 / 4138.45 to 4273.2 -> 1.09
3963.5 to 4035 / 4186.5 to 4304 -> 1.27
